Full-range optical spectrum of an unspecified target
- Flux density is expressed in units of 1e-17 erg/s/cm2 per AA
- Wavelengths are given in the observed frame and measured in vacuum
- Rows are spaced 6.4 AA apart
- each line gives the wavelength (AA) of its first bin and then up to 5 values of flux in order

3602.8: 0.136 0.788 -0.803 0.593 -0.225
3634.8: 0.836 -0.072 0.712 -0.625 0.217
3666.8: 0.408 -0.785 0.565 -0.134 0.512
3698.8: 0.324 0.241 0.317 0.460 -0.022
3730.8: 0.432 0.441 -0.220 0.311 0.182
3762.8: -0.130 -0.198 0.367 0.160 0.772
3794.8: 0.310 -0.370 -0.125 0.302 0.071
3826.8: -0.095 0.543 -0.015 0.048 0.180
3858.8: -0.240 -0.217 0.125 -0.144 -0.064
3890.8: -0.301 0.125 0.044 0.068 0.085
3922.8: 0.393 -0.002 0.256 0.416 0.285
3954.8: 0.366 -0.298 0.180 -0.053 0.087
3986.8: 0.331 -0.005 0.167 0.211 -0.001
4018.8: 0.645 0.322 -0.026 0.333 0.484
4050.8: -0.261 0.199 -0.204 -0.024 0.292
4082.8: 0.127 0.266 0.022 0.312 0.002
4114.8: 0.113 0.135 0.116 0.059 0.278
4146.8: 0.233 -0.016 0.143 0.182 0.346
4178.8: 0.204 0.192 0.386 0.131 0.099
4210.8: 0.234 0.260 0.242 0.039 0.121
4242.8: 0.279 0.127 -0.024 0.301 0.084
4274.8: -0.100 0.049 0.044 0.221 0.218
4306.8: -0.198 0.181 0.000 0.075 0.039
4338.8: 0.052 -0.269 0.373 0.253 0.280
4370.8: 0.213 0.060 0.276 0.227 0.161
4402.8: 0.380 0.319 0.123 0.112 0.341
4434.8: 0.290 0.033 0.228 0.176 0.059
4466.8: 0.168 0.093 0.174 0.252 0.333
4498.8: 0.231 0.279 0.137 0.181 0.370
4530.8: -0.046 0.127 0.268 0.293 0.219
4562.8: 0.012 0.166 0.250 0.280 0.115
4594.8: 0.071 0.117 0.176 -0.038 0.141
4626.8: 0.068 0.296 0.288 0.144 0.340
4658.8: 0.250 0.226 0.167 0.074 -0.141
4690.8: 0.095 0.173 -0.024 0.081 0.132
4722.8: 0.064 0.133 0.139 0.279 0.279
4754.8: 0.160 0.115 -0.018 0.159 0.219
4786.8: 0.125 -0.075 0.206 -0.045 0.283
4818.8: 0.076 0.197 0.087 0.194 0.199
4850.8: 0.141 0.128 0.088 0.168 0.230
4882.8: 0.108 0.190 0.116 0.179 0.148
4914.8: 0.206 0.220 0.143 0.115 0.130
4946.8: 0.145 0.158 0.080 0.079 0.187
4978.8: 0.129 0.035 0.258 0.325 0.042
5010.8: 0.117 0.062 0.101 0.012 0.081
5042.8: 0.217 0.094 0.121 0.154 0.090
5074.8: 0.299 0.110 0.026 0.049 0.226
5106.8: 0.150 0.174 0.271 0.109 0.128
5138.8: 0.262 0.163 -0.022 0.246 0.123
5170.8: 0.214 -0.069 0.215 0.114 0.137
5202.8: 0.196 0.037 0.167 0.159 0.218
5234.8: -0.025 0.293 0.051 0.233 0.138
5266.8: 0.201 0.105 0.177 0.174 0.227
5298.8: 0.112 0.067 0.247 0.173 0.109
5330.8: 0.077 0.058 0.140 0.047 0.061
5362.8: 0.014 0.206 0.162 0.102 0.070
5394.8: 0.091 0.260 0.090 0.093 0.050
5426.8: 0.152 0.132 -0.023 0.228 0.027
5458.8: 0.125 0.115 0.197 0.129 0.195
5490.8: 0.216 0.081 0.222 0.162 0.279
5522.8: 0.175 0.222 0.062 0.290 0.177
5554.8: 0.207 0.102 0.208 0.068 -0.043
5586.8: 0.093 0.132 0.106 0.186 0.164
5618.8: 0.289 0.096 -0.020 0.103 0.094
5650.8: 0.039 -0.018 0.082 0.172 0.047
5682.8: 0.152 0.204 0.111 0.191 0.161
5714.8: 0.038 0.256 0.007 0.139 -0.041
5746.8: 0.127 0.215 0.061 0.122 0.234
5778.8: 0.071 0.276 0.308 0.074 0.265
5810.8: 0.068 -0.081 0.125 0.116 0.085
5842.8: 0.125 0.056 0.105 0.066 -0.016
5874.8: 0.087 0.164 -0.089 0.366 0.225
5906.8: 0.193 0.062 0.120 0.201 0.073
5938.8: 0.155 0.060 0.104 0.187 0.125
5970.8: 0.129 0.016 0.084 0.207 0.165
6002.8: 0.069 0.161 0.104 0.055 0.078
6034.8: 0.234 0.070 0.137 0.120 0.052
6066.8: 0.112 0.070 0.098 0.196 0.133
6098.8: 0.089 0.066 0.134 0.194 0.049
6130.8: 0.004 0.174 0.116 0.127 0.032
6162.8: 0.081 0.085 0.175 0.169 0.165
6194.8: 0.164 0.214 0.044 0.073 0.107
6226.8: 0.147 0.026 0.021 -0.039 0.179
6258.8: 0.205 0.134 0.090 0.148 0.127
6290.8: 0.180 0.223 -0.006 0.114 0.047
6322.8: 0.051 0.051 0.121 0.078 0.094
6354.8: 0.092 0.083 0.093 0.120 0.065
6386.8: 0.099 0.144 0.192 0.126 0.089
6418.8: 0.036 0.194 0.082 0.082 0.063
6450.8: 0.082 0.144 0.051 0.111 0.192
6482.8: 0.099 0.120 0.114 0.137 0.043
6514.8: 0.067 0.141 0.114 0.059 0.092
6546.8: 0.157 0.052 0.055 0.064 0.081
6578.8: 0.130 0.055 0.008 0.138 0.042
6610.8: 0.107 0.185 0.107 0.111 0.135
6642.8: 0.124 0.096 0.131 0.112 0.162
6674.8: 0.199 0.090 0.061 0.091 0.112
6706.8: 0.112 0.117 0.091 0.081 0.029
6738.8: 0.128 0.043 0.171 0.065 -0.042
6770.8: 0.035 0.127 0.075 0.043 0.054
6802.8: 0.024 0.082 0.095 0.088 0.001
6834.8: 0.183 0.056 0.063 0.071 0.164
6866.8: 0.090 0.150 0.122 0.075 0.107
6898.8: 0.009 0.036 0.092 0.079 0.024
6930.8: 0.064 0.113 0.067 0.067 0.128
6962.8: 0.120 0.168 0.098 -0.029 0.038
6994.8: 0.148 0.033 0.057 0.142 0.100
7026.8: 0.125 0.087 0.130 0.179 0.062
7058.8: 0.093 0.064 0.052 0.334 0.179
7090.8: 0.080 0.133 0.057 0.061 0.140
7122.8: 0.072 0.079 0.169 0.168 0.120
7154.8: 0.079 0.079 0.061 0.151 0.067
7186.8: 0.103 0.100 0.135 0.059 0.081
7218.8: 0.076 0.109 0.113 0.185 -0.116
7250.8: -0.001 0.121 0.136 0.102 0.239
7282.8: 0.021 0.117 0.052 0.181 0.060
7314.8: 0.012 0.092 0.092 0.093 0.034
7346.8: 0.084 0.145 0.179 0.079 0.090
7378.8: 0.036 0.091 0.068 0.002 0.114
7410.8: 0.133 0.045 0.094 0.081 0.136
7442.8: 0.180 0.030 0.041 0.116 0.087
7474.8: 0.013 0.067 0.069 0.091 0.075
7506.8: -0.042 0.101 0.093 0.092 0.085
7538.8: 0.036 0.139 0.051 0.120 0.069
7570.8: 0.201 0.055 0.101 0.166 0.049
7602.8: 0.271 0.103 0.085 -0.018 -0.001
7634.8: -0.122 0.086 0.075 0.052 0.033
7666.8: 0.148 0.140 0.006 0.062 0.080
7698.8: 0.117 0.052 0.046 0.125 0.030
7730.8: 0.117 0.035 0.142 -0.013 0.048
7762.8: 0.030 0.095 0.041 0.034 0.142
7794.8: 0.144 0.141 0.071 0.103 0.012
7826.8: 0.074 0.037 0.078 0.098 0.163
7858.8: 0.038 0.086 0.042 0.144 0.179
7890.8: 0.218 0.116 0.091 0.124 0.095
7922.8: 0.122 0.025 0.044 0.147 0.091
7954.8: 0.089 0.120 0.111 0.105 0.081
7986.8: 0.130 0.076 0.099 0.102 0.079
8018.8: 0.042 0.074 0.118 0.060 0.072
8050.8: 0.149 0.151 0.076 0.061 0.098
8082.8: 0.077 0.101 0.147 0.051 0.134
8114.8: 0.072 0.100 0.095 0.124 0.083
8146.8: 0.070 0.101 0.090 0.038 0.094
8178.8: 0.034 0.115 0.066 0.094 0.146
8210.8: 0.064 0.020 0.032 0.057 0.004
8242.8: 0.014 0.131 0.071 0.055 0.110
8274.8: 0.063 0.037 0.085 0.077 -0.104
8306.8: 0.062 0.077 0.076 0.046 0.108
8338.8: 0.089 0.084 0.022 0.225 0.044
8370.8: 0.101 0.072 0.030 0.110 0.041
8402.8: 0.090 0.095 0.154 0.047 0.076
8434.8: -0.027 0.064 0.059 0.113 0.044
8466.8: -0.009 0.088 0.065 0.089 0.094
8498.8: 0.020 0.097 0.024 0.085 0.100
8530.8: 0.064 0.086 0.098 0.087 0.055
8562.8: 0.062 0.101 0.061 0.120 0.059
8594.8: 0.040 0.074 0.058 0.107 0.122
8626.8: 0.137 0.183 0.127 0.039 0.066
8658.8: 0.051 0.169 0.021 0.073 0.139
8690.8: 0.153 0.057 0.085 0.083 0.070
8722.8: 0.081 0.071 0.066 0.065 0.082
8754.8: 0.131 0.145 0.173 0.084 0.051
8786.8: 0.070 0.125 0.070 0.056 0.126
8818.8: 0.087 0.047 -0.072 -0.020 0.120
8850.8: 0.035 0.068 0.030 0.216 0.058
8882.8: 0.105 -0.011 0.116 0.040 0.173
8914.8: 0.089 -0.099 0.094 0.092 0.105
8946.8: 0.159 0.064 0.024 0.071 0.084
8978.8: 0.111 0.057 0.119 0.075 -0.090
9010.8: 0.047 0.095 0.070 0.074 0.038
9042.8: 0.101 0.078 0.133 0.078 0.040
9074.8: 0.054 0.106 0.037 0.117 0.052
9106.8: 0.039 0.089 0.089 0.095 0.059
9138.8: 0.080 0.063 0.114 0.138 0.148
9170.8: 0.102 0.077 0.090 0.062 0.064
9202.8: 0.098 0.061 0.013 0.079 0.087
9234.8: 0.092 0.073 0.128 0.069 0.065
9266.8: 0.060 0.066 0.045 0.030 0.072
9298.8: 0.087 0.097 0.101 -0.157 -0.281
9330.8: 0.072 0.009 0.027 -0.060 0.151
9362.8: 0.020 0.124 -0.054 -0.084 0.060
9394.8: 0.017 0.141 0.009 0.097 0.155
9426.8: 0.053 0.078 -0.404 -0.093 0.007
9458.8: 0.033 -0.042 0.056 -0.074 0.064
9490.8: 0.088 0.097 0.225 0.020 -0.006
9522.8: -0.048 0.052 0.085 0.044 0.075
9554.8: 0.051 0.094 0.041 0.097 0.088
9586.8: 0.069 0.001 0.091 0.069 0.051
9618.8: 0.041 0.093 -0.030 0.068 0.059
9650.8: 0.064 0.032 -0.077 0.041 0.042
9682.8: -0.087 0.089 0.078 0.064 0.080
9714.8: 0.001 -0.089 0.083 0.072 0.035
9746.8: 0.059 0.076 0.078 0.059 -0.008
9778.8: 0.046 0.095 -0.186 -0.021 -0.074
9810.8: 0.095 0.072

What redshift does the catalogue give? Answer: 0.078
